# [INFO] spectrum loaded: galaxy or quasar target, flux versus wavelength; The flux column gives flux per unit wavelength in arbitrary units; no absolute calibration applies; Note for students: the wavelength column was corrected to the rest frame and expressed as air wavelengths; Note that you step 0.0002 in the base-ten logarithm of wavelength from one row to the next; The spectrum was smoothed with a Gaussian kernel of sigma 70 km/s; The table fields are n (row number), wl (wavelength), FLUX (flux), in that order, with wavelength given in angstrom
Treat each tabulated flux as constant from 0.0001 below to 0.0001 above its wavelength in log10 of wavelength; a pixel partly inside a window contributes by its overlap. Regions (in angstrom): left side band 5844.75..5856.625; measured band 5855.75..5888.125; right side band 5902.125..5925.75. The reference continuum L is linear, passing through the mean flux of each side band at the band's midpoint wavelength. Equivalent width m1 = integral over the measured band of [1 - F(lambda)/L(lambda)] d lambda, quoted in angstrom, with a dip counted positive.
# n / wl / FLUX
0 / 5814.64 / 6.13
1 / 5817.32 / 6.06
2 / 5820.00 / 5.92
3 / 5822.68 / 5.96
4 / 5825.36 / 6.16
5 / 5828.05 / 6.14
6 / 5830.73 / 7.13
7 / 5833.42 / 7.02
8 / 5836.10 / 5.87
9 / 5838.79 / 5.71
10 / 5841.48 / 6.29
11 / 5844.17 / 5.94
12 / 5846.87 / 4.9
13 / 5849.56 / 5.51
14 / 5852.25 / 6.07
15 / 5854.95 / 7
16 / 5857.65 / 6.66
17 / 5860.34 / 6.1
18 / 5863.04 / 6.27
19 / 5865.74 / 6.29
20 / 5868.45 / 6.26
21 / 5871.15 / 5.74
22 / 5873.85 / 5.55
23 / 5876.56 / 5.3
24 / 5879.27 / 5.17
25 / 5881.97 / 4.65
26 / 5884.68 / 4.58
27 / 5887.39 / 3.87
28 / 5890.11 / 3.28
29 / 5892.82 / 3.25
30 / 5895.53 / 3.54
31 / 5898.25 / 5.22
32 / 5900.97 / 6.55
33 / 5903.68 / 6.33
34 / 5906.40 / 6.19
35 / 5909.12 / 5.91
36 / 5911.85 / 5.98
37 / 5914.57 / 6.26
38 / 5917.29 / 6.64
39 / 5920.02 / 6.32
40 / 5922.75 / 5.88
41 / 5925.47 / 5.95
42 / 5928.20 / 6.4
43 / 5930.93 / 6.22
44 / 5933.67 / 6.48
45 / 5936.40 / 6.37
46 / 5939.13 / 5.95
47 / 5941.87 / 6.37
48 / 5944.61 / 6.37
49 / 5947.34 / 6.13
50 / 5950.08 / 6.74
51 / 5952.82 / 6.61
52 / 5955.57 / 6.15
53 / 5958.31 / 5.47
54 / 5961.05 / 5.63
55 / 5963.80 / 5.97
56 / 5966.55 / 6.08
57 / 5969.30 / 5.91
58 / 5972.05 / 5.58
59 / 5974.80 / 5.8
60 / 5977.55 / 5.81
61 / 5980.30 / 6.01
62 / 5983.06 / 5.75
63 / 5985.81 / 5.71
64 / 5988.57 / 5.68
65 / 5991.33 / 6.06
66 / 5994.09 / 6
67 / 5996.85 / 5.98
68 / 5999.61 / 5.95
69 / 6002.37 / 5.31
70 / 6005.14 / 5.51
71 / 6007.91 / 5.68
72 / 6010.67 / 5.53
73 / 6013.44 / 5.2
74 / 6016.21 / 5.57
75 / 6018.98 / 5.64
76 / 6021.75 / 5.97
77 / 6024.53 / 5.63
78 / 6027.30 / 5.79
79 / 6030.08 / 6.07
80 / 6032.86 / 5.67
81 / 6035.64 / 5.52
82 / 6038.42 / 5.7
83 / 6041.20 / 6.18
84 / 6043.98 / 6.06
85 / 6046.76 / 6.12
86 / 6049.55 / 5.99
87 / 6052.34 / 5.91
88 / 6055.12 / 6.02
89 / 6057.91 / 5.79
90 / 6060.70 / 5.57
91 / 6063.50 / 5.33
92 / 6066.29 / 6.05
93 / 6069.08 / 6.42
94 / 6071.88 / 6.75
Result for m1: 2.1 angstrom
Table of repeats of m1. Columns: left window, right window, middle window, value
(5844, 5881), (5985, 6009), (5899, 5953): -4.0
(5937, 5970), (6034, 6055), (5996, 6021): 1.7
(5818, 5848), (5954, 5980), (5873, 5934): 5.3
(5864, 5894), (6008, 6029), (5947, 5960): -2.2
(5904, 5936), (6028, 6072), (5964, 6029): 3.1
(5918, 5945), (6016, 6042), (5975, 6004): 0.7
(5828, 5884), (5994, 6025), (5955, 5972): -0.3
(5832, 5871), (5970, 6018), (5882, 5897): 5.5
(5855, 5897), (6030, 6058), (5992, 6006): -0.2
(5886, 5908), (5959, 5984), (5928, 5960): -4.8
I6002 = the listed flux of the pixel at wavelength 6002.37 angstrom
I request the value 5.31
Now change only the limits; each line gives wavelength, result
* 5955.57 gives 6.15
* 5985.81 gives 5.71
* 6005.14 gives 5.51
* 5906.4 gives 6.19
